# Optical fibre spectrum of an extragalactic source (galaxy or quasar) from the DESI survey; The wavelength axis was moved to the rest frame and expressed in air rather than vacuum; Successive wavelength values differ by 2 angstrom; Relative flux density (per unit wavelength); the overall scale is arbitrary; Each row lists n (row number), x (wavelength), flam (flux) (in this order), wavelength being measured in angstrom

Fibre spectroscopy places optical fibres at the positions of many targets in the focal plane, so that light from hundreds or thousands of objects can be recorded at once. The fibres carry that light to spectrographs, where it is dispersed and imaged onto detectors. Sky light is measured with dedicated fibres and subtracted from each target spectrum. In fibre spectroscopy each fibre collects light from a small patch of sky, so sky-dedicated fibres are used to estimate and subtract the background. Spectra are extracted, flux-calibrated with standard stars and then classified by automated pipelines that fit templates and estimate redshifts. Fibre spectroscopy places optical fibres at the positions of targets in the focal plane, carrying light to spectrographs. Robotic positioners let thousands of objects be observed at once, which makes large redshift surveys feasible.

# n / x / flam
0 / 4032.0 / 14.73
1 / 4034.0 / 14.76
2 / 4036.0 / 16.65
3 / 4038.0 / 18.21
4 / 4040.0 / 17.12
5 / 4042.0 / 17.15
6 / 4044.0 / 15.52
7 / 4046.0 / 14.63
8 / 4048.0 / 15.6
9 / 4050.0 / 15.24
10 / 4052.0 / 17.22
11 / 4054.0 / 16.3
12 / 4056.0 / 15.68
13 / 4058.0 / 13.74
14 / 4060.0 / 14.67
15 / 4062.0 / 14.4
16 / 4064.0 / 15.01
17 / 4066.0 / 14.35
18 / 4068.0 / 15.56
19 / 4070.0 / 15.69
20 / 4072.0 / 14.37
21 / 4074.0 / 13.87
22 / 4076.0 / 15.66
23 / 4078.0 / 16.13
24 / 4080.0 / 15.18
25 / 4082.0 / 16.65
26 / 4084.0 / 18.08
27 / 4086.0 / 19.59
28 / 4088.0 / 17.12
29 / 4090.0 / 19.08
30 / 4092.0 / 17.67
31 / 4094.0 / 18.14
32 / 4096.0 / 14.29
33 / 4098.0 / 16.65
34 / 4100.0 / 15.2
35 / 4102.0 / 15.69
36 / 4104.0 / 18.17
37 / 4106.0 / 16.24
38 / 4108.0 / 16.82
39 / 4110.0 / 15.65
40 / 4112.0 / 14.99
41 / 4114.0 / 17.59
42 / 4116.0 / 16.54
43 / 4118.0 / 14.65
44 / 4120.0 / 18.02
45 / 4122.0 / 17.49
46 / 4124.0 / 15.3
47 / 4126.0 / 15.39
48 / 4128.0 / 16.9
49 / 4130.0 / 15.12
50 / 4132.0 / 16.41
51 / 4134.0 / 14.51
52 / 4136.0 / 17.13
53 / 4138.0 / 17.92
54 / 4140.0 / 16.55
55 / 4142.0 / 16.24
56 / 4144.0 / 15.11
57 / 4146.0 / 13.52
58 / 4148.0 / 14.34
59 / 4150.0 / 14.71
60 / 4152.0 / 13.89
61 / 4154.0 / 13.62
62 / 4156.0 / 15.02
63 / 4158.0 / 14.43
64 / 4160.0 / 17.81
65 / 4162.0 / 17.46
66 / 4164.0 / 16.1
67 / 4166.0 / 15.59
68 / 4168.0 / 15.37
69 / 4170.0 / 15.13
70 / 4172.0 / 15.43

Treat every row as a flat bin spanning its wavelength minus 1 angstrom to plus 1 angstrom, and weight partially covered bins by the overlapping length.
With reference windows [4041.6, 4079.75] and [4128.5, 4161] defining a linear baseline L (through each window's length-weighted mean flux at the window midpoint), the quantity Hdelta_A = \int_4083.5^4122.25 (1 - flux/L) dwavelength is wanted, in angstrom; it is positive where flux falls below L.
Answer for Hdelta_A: -3.8 angstrom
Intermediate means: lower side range 15.3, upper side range 15.4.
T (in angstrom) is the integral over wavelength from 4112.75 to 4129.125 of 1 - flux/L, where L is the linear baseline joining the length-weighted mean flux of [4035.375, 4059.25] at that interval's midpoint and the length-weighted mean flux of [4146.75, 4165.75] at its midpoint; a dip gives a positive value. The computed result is -1.0 angstrom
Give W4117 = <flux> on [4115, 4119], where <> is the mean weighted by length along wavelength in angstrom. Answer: 15.6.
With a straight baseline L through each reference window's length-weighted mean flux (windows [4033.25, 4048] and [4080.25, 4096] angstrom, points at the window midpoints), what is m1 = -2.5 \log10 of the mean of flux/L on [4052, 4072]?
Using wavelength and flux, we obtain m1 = 0.12 mag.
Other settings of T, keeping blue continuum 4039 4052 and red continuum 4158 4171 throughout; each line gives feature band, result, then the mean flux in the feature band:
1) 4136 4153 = 0.7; 15.4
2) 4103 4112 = -0.3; 16.5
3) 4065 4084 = 0.7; 15.4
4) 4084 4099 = -1.4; 17.5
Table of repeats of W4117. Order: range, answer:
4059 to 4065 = 14.7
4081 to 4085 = 17.4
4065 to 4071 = 15.2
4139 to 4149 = 15.2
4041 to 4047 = 15.8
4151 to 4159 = 14.2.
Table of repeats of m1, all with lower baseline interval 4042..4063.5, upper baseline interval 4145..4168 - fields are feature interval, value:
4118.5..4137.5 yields -0.07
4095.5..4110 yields -0.06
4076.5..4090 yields -0.13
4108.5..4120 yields -0.06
